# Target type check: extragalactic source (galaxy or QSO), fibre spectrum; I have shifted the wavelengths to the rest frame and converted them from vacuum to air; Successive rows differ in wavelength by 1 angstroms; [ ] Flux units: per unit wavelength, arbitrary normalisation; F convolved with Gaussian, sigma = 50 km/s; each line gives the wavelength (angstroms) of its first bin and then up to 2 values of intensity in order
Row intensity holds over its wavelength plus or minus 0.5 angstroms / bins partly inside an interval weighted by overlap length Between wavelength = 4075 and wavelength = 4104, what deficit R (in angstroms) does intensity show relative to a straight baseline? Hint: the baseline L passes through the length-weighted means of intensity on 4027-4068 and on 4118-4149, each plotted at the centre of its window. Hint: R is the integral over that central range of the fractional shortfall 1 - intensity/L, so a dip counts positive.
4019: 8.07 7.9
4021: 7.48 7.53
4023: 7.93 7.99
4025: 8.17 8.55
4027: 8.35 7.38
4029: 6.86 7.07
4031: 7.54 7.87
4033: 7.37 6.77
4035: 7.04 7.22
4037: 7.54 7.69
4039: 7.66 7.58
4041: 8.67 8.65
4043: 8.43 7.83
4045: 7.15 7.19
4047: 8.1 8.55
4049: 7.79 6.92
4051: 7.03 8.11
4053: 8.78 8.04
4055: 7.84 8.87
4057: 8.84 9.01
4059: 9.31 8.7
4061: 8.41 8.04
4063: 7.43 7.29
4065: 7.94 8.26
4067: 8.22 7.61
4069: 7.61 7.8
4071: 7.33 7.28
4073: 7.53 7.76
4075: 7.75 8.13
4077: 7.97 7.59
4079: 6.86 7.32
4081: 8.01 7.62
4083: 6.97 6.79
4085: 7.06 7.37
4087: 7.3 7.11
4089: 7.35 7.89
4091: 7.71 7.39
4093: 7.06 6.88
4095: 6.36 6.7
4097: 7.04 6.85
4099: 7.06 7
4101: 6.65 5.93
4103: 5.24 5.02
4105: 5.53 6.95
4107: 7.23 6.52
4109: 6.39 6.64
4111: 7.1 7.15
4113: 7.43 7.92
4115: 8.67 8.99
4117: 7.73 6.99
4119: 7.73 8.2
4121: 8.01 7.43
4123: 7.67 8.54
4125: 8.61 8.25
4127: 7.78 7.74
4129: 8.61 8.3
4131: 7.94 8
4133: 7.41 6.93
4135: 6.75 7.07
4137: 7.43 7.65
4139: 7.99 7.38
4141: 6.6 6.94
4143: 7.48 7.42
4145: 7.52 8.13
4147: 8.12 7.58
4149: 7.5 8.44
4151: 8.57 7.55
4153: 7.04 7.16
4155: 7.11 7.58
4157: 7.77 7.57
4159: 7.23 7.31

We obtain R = 2.6 angstroms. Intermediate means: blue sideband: 7.88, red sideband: 7.69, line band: 7.09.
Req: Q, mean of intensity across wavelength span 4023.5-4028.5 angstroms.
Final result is 8.09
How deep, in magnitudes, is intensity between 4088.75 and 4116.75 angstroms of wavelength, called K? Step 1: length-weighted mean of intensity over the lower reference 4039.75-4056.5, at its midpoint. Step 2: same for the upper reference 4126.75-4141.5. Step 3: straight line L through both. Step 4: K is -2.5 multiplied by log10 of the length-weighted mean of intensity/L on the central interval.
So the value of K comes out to 0.113 mag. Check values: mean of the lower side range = 7.98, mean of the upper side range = 7.57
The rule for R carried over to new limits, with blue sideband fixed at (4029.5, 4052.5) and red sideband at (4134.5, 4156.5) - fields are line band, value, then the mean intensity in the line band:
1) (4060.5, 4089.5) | 0.08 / 7.58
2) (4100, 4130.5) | 0.73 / 7.36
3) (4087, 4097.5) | 0.58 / 7.16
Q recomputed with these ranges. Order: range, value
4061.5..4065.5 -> 7.67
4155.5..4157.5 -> 7.67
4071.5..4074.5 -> 7.52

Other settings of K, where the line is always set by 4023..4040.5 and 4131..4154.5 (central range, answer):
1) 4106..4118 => 0.02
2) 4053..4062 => -0.14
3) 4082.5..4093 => 0.04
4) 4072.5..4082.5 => -0.01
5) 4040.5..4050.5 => -0.05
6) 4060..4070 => -0.05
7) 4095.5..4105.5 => 0.19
